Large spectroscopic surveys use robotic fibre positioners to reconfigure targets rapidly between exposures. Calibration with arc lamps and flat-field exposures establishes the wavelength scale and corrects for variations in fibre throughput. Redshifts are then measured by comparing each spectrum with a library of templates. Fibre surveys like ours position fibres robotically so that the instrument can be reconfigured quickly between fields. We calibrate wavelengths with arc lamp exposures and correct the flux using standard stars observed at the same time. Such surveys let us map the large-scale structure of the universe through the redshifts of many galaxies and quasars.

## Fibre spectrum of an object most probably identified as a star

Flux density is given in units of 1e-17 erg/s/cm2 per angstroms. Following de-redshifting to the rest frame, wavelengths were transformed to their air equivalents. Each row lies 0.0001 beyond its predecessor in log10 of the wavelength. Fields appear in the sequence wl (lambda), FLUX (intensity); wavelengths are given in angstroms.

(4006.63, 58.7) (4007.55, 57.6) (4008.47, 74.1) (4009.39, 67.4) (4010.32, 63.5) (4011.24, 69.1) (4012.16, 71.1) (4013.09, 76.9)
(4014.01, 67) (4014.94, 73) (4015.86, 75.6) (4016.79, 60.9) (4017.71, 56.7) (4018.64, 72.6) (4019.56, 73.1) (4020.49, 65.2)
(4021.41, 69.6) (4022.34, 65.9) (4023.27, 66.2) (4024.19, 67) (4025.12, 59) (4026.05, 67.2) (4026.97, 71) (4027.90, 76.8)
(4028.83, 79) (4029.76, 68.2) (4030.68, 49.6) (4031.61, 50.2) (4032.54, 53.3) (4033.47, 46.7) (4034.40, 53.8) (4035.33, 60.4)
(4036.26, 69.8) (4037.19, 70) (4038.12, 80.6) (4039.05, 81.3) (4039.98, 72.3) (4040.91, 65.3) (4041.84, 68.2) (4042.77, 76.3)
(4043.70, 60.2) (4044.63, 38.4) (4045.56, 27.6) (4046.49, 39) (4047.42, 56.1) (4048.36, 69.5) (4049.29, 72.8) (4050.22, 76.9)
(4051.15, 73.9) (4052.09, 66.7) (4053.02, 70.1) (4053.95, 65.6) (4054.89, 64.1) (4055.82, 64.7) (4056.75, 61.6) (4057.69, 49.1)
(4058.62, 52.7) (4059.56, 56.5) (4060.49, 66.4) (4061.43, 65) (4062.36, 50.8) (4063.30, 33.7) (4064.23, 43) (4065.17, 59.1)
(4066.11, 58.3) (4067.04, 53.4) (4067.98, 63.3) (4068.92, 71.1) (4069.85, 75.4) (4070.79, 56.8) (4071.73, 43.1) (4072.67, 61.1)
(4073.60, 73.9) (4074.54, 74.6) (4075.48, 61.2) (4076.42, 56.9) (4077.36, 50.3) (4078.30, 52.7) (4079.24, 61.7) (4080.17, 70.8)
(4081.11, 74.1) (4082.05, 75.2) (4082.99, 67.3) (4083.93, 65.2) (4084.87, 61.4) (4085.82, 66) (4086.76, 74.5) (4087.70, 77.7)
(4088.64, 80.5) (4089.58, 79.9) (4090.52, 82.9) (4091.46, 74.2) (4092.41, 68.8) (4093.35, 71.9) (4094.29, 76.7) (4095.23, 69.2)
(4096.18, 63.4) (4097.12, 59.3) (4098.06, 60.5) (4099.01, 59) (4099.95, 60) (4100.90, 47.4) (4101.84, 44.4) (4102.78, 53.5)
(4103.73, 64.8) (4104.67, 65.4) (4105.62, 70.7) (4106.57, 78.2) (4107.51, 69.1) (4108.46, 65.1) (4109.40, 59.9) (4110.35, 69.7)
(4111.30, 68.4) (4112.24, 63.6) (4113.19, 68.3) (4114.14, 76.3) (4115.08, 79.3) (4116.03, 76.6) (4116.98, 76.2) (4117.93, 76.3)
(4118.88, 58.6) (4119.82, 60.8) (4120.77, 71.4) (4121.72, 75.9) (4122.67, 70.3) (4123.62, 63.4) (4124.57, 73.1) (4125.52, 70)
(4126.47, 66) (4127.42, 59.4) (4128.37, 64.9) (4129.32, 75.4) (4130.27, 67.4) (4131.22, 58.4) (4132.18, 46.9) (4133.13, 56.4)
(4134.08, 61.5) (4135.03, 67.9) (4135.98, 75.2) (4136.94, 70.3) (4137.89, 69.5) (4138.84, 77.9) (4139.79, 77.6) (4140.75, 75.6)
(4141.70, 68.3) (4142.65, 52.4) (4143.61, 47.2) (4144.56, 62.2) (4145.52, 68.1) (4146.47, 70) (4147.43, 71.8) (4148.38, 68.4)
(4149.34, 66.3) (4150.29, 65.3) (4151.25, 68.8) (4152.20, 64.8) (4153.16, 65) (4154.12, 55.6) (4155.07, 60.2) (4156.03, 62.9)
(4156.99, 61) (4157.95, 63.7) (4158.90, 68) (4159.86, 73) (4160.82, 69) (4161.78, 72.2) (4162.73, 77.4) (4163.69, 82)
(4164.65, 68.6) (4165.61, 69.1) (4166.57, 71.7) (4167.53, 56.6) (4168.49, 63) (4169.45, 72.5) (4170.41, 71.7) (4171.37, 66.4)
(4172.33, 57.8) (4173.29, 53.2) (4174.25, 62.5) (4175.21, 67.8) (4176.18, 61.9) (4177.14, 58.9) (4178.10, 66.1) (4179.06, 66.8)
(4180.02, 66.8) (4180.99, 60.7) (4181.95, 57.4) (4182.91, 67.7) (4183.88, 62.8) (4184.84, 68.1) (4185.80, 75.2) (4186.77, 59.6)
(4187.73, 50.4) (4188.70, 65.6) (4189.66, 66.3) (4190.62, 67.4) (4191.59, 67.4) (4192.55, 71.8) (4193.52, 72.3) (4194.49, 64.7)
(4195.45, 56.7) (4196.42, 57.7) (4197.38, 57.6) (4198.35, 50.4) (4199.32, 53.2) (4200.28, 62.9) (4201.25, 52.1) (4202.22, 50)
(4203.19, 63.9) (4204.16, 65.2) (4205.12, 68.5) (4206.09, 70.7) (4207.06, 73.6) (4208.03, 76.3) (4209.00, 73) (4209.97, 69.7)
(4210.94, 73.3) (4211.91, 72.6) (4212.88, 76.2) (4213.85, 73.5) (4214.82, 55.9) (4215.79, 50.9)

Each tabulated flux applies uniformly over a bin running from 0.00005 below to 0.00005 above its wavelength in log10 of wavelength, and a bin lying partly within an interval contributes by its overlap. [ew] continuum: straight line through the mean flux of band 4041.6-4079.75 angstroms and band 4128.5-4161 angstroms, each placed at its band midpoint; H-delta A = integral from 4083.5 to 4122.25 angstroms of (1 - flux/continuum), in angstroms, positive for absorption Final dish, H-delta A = -3.41 angstroms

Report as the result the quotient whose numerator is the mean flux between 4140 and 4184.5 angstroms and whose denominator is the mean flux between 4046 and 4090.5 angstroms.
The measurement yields 1.0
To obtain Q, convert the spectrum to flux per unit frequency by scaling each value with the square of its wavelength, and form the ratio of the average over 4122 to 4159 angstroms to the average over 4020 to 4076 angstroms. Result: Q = 1.10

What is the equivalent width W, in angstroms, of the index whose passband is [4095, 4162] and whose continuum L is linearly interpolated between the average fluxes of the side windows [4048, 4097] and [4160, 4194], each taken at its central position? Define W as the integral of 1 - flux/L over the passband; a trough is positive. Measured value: -0.3 angstroms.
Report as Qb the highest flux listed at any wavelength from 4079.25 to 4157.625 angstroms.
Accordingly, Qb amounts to 82.9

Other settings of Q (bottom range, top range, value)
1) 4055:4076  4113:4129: 1.22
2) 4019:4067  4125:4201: 1.11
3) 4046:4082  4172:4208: 1.10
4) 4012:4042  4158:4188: 1.06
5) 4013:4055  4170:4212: 1.07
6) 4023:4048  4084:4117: 1.13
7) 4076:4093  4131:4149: 0.98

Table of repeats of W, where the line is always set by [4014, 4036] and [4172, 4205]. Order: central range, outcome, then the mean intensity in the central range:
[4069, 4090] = -0.9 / 66.5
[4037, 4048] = 0.5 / 61.1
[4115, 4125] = -1.2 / 70.7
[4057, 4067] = 1.6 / 53.6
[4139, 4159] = -0.8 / 65.1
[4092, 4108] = -0.1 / 63.6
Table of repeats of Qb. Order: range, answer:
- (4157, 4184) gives 82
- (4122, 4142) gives 77.9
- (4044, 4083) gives 76.9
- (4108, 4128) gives 79.3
